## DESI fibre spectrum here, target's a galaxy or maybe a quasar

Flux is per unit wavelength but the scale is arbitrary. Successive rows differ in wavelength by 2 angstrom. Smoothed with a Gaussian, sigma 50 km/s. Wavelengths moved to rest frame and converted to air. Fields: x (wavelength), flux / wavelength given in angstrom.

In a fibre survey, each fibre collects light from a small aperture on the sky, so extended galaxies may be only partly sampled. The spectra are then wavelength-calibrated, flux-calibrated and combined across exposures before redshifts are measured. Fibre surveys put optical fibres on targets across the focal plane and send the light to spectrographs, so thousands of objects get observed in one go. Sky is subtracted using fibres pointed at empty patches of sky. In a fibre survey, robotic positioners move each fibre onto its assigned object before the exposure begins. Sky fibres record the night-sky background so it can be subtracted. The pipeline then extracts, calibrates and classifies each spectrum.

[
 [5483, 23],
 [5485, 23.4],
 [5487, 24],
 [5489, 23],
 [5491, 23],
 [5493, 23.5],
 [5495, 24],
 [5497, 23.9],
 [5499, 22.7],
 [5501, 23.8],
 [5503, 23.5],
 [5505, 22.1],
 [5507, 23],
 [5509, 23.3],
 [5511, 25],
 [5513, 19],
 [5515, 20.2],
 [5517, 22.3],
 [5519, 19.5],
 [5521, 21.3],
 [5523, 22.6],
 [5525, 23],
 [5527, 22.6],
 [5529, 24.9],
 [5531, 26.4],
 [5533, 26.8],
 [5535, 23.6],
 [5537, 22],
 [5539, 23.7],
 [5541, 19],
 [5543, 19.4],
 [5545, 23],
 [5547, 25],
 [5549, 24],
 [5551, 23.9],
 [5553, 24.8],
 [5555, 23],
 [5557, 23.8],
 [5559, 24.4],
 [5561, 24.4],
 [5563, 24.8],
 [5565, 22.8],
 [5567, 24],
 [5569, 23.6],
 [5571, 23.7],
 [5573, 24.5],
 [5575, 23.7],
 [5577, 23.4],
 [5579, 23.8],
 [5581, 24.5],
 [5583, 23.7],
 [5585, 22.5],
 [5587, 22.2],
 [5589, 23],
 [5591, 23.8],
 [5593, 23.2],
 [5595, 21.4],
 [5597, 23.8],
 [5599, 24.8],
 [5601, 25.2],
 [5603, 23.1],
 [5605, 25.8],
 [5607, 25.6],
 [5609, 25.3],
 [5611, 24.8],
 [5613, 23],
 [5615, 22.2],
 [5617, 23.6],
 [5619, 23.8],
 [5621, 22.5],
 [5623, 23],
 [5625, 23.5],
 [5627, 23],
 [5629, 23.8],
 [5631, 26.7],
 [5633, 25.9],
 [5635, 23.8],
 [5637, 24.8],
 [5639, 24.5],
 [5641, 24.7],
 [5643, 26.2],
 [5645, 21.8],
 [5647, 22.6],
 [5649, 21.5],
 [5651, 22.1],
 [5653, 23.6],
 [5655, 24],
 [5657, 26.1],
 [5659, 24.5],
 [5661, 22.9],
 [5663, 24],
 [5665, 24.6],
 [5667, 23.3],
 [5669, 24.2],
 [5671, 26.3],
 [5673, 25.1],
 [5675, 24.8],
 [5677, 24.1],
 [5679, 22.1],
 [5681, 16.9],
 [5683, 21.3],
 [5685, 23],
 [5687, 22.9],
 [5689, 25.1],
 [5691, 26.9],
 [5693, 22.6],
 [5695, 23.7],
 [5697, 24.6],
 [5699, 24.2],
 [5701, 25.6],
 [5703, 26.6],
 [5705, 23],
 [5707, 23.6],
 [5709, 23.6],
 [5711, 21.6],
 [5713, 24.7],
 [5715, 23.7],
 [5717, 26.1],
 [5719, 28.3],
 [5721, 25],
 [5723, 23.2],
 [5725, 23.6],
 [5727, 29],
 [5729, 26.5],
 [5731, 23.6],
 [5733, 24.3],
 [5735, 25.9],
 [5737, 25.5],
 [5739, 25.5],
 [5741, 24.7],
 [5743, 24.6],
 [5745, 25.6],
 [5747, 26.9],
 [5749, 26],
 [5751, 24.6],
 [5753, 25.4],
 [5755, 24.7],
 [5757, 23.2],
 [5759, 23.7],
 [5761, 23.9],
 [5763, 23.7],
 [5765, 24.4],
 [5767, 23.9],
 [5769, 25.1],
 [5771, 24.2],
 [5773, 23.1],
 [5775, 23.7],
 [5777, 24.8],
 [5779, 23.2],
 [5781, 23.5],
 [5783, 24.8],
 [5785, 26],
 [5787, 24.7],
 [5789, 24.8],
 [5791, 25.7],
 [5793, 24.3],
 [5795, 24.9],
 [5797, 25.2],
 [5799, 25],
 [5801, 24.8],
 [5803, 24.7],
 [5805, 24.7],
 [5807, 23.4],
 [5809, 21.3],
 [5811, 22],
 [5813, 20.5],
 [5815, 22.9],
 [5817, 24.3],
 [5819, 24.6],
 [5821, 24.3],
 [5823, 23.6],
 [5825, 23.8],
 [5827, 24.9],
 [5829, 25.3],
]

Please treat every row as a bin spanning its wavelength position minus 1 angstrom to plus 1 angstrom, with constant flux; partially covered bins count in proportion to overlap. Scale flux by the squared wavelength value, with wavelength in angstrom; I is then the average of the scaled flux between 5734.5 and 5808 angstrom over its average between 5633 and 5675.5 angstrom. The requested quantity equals 1.07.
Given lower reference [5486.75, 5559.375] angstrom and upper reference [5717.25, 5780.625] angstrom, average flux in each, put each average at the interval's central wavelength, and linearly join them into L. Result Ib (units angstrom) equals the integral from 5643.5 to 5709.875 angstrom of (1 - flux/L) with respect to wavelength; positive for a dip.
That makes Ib 1.6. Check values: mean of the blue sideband 23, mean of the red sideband 24.8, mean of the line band 23.7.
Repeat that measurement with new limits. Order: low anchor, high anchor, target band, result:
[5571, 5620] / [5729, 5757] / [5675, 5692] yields 1.2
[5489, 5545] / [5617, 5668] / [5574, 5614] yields -0.7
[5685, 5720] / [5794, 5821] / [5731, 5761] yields -1.0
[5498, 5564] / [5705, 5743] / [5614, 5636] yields 0.1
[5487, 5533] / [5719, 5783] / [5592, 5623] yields -0.2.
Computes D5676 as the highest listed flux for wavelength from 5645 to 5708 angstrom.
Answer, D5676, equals 26.9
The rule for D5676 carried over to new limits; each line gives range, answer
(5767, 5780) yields 25.1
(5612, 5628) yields 23.8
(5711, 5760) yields 29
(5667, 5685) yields 26.3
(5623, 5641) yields 26.7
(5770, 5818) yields 26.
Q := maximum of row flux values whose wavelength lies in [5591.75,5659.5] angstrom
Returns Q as 26.7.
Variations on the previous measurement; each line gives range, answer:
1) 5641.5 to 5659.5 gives 26.2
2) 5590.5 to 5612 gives 25.8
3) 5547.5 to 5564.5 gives 24.8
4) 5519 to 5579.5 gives 26.8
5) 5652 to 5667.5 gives 26.1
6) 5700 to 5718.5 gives 26.6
